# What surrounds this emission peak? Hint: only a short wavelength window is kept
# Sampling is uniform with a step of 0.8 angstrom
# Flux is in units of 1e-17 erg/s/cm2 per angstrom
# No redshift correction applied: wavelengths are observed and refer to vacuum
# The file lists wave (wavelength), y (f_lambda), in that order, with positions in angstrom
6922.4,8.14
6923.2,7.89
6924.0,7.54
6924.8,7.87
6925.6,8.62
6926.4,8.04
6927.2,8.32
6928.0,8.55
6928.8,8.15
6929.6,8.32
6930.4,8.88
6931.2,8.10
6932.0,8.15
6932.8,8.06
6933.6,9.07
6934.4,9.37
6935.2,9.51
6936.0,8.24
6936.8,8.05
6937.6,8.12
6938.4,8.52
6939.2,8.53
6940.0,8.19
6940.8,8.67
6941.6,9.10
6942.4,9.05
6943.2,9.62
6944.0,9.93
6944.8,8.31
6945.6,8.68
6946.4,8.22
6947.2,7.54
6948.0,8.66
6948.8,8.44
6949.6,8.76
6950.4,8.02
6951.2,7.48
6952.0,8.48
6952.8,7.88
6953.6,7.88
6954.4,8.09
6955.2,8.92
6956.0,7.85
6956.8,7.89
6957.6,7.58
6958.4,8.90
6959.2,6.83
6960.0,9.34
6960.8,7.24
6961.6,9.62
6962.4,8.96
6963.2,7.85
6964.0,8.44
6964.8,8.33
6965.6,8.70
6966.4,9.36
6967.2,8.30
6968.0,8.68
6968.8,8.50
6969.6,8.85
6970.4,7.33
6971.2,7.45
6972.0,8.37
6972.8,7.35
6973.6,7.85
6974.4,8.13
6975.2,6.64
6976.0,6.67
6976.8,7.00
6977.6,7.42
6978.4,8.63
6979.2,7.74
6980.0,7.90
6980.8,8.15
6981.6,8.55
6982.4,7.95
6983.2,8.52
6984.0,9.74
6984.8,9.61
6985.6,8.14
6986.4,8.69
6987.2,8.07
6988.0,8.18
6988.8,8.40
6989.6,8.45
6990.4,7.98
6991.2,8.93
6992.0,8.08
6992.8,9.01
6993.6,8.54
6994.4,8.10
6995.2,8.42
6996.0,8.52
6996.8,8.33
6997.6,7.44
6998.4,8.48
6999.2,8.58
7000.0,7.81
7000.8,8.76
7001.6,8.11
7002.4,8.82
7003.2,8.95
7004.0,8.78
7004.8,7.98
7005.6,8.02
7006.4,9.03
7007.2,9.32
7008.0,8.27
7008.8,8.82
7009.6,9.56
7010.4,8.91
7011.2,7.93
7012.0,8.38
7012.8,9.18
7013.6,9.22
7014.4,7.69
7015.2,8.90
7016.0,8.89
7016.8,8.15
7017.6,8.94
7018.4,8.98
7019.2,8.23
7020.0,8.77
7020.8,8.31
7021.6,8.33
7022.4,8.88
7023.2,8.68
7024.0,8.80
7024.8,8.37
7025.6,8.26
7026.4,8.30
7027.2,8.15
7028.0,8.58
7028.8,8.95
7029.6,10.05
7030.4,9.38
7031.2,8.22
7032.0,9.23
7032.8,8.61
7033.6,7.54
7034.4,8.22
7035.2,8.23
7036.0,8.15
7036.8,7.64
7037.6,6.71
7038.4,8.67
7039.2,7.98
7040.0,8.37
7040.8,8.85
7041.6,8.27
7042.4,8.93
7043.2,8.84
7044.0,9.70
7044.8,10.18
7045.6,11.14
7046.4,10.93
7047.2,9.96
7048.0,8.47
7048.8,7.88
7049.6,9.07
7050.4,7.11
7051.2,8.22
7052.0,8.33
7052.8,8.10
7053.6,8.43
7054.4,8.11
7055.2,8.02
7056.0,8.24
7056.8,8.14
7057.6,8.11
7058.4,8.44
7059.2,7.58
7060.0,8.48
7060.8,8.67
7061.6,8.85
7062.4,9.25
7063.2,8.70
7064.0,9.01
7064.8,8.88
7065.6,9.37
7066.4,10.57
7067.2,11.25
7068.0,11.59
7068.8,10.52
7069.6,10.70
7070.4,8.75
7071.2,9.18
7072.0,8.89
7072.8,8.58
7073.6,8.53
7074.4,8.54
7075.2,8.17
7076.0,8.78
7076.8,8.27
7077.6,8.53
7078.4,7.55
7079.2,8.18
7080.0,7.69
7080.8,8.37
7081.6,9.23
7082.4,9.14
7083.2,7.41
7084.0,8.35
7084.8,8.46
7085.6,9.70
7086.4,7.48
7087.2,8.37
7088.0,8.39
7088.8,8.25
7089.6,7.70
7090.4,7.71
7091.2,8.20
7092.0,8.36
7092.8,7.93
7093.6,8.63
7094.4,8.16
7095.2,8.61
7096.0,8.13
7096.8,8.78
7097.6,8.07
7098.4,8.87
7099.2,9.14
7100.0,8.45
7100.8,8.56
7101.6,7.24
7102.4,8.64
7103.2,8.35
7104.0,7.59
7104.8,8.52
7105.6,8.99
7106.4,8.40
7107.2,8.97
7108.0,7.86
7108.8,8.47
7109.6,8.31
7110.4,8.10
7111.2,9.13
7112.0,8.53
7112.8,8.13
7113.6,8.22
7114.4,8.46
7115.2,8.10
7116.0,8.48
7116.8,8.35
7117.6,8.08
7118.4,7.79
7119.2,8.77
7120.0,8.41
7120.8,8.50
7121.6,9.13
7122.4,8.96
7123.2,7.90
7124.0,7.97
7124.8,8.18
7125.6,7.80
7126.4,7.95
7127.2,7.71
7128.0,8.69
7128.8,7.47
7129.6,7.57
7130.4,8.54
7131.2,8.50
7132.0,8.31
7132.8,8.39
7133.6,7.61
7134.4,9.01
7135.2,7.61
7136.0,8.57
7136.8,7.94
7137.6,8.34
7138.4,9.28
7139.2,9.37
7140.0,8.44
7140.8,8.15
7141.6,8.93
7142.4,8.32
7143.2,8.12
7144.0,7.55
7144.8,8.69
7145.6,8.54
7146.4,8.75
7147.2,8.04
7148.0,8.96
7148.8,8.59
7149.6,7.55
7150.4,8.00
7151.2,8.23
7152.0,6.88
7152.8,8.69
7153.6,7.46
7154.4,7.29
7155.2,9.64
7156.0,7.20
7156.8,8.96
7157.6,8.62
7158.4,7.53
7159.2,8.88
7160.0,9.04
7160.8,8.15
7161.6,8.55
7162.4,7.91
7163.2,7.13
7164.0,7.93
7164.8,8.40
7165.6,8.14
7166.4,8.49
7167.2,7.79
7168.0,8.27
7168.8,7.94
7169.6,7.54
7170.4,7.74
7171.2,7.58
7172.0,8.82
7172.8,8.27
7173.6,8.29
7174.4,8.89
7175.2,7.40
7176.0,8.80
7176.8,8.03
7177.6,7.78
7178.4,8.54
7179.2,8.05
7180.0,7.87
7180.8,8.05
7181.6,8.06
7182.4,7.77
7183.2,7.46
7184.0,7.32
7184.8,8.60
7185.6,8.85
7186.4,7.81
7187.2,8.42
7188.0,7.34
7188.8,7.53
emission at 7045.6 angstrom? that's H-alpha 6563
